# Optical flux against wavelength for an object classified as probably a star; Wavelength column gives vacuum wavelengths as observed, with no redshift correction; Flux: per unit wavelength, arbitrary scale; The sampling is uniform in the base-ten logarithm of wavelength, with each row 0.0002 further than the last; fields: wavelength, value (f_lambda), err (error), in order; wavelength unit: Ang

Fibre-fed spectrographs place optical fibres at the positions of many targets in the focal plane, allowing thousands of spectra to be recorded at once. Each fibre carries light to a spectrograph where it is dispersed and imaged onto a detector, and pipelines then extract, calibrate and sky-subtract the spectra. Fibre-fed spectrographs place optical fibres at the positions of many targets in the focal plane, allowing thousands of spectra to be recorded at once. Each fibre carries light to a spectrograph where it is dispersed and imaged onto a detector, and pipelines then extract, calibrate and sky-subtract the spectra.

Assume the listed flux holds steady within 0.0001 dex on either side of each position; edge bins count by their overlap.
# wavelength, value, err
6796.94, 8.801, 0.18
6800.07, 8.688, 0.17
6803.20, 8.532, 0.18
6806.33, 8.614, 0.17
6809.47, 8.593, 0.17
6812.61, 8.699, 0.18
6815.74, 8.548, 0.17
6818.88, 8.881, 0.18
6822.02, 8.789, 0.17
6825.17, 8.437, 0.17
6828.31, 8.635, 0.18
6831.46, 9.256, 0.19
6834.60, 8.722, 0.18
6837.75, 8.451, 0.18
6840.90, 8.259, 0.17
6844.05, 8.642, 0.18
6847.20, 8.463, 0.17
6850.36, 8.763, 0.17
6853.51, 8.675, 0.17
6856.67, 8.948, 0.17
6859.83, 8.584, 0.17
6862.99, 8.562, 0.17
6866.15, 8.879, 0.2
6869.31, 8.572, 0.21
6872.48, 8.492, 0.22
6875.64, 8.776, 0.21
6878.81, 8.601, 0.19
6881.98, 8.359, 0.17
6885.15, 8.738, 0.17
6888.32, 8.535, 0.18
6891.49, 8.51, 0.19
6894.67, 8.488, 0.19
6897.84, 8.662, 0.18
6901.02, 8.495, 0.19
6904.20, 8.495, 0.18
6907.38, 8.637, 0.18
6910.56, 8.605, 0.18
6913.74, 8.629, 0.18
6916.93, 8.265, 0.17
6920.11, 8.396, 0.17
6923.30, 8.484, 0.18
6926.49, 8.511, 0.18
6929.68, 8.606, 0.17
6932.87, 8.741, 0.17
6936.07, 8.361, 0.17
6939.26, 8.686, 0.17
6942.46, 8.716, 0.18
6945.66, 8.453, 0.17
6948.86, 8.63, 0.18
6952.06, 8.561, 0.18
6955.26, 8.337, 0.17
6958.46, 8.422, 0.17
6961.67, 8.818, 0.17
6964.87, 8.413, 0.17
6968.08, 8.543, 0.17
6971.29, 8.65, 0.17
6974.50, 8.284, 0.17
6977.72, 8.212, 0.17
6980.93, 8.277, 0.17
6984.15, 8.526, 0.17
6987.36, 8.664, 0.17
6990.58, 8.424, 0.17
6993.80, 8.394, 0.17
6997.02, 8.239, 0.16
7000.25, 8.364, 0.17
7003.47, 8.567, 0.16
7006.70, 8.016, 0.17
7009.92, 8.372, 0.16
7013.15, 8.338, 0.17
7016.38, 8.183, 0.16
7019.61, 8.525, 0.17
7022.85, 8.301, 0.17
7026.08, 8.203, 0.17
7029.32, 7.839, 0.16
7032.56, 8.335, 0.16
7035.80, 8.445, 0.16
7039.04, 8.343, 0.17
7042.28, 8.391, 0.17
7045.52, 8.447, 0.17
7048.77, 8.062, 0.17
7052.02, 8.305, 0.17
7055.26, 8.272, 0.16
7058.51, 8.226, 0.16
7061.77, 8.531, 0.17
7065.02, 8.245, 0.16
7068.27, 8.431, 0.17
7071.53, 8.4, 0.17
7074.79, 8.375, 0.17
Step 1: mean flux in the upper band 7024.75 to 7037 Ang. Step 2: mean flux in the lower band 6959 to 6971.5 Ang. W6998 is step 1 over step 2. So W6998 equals 0.95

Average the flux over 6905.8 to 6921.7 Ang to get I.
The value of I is 8.51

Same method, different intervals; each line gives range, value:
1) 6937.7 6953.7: 8.61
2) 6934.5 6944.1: 8.59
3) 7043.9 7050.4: 8.25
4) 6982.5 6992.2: 8.54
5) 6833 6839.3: 8.6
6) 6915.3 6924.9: 8.38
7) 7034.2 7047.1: 8.41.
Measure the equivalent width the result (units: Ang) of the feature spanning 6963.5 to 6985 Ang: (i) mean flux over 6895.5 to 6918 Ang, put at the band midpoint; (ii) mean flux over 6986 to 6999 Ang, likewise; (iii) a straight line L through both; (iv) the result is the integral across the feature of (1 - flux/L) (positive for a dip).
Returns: 0.09 Ang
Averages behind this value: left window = 8.55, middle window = 8.41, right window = 8.42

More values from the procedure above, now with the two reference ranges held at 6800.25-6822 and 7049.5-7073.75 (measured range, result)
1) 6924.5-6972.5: -0.5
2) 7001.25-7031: 0.5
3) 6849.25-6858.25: -0.2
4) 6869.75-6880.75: 0.0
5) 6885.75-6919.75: 0.0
